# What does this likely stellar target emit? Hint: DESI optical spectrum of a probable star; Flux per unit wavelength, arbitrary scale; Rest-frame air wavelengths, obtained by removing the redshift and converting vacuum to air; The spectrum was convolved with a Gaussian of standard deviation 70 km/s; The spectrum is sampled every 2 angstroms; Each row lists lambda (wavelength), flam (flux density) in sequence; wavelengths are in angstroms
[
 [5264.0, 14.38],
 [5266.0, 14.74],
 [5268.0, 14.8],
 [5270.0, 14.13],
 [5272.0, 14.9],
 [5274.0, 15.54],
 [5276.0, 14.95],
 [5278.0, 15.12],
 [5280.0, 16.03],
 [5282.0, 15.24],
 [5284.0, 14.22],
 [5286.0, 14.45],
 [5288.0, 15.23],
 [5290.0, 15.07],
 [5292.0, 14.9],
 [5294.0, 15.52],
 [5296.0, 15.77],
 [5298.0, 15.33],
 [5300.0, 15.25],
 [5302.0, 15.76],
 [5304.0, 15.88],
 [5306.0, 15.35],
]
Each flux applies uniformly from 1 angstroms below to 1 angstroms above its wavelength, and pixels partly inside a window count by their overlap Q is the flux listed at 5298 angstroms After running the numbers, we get 15.33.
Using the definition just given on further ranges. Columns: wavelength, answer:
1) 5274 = 15.54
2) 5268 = 14.8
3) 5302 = 15.76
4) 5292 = 14.9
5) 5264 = 14.38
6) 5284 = 14.22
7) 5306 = 15.35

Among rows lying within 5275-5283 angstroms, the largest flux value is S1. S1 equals 16.03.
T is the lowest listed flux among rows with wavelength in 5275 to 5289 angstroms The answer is 14.22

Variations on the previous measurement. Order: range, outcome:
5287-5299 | 14.9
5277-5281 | 15.12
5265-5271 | 14.13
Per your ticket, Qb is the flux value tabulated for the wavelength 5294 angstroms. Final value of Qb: 15.52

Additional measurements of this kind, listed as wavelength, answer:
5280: 16.03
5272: 14.9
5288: 15.23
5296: 15.77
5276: 14.95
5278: 15.12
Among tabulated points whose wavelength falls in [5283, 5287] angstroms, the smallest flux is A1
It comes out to 14.22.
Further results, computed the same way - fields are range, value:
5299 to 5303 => 15.25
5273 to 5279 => 14.95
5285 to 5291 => 14.45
